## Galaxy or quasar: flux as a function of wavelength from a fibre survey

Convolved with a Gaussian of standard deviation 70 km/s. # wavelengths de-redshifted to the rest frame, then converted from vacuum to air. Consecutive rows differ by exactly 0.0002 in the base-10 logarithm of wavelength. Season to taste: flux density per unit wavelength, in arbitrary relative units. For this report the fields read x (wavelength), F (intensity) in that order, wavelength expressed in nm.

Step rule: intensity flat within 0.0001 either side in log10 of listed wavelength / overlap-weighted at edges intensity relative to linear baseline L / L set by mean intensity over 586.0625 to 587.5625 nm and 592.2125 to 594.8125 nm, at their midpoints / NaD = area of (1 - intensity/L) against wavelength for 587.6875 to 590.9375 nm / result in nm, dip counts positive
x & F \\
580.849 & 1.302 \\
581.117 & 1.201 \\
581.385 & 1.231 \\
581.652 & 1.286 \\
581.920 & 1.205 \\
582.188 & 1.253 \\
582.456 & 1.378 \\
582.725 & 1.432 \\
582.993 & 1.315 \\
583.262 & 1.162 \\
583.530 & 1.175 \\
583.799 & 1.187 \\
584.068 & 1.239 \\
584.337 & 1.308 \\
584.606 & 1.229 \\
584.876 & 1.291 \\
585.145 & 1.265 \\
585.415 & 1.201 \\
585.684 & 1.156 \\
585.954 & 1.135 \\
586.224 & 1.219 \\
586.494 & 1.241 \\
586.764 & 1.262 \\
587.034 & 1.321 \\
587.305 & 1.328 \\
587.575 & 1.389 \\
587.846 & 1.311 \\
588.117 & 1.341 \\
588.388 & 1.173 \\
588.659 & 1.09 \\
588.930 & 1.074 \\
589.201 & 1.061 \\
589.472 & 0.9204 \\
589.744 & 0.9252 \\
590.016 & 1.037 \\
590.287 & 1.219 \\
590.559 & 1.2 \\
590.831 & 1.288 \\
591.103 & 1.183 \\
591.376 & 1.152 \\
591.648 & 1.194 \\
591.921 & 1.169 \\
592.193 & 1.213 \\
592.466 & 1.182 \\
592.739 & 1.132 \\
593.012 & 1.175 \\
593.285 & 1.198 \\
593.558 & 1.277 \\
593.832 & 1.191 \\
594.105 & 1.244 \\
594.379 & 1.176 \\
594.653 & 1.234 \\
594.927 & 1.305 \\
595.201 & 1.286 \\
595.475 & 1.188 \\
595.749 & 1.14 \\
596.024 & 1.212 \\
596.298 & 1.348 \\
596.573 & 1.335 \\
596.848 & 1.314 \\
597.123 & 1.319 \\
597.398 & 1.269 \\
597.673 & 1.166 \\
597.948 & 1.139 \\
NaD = 0.299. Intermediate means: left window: 1.28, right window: 1.2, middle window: 1.14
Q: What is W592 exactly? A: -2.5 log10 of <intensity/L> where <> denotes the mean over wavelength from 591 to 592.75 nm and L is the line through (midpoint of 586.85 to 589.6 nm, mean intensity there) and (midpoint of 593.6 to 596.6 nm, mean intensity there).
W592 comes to 0.04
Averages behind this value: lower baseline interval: 1.2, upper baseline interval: 1.24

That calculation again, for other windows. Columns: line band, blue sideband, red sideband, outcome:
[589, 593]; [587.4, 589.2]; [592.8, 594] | 0.07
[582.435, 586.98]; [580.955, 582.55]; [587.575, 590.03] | -0.04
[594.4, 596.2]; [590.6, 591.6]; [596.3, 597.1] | 0.06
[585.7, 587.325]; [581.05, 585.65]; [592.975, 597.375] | 0.01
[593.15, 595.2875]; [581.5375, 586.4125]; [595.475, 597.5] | 0.02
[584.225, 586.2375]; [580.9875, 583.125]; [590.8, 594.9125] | 0.03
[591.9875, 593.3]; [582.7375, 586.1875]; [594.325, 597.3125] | 0.07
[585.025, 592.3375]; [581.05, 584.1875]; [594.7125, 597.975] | 0.06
